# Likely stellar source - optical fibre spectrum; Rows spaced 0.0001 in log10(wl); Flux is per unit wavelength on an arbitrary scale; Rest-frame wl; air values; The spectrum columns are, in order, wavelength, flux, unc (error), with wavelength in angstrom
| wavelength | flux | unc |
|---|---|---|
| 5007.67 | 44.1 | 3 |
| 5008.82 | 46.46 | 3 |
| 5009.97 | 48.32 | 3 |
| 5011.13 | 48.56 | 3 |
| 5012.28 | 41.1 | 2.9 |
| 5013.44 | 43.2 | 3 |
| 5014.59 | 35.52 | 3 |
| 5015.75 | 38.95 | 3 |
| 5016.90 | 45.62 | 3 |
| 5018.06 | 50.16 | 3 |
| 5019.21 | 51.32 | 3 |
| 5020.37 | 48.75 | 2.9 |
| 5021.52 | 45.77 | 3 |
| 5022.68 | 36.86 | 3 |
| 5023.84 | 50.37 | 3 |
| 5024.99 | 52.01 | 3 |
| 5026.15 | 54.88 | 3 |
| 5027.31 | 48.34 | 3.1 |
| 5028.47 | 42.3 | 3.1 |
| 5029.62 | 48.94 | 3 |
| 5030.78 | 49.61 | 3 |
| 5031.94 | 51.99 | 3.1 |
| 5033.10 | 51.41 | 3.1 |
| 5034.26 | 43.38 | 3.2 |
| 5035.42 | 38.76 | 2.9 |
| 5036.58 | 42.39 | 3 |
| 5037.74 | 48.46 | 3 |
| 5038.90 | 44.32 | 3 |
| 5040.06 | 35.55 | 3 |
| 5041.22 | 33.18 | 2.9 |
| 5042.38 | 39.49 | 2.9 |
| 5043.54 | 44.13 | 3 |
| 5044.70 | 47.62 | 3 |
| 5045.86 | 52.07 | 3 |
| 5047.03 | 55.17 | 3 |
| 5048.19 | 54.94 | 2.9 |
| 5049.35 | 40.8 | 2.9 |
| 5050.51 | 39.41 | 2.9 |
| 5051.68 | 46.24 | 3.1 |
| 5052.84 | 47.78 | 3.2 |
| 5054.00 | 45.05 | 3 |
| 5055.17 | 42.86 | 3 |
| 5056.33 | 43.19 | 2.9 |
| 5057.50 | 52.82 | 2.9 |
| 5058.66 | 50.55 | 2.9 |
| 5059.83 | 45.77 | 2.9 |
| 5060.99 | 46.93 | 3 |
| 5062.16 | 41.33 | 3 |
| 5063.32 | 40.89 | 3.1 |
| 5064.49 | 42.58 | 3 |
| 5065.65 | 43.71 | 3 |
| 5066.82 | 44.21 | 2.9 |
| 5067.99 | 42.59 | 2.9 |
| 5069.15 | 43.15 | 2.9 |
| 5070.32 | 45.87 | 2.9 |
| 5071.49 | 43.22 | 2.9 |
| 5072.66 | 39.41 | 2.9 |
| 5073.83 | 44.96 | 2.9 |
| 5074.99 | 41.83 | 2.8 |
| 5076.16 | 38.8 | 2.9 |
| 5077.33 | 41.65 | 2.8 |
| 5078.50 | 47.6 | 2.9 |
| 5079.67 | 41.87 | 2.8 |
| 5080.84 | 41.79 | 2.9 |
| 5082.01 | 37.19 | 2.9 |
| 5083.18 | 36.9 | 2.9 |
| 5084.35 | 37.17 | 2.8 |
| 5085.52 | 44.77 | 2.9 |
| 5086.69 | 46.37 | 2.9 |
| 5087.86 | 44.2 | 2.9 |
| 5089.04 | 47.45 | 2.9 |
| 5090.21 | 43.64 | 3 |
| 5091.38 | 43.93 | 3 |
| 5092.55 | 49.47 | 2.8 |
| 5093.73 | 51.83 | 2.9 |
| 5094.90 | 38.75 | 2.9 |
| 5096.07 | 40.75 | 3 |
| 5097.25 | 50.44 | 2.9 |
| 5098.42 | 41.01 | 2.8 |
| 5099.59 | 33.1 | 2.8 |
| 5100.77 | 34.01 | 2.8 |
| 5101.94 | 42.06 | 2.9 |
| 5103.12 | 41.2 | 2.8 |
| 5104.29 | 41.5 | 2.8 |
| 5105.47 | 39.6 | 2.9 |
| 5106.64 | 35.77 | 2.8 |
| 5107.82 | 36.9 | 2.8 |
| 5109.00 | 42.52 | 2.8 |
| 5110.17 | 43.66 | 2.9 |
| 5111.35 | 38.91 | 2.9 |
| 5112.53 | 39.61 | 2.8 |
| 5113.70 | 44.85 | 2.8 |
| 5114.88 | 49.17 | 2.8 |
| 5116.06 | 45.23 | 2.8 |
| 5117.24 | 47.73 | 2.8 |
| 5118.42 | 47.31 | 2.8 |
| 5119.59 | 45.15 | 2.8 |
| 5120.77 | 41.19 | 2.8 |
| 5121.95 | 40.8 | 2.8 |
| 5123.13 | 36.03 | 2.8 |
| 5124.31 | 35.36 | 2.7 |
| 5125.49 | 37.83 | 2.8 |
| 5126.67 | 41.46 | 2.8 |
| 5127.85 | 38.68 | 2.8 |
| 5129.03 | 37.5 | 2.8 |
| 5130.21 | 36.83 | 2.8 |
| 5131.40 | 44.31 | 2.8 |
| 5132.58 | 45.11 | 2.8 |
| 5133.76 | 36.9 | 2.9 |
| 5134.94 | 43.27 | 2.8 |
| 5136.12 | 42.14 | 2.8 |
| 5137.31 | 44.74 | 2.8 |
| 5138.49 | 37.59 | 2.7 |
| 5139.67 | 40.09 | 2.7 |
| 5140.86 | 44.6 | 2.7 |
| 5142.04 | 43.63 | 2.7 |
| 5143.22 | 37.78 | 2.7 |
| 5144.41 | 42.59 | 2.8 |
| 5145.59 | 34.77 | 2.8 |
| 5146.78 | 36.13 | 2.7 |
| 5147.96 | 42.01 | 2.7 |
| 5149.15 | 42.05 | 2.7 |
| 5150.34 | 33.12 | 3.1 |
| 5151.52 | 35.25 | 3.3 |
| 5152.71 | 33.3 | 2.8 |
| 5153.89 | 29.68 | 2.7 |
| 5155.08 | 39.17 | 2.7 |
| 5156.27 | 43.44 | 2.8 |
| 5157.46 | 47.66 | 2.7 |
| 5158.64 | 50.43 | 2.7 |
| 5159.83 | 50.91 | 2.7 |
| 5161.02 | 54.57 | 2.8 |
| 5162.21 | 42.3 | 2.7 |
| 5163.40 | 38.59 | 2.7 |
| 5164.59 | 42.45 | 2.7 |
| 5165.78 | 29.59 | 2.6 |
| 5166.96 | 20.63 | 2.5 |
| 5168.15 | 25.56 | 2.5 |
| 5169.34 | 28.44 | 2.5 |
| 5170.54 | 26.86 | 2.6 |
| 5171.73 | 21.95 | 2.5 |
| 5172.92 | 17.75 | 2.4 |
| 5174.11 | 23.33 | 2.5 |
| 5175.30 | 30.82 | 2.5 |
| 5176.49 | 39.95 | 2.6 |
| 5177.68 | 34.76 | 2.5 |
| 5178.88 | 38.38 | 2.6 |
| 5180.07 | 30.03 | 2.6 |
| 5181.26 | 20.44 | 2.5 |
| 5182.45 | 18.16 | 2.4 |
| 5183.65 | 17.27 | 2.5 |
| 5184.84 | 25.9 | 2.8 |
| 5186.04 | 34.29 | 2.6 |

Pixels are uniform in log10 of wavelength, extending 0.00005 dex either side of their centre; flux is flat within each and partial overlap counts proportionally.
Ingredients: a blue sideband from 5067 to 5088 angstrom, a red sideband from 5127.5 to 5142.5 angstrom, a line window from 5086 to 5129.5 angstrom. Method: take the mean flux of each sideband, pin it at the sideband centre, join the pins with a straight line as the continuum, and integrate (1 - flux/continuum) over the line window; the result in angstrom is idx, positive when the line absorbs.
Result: -0.4 angstrom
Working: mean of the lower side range 42.2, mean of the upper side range 41.2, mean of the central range 42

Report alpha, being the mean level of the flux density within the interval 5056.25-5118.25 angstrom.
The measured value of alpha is 42.9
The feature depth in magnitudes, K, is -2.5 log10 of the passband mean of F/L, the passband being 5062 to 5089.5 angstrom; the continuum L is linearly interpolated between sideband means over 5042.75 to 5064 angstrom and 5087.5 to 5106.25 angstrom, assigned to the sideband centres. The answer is 0.05 mag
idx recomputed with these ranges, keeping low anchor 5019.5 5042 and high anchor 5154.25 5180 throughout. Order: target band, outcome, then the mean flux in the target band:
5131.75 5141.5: -1.08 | 41.9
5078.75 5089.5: -0.11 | 42.1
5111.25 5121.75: -1.41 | 44.5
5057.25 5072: -0.55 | 44.7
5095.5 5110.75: 0.01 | 40.2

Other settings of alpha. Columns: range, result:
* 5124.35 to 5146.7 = 40.3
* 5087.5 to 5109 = 41.9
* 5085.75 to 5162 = 41.7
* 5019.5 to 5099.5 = 44.7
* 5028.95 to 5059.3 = 45.8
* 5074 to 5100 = 42.9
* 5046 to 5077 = 44.8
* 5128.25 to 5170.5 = 39.2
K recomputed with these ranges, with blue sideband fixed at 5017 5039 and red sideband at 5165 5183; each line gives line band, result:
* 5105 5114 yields -0.11 mag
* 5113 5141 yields -0.23 mag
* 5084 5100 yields -0.14 mag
